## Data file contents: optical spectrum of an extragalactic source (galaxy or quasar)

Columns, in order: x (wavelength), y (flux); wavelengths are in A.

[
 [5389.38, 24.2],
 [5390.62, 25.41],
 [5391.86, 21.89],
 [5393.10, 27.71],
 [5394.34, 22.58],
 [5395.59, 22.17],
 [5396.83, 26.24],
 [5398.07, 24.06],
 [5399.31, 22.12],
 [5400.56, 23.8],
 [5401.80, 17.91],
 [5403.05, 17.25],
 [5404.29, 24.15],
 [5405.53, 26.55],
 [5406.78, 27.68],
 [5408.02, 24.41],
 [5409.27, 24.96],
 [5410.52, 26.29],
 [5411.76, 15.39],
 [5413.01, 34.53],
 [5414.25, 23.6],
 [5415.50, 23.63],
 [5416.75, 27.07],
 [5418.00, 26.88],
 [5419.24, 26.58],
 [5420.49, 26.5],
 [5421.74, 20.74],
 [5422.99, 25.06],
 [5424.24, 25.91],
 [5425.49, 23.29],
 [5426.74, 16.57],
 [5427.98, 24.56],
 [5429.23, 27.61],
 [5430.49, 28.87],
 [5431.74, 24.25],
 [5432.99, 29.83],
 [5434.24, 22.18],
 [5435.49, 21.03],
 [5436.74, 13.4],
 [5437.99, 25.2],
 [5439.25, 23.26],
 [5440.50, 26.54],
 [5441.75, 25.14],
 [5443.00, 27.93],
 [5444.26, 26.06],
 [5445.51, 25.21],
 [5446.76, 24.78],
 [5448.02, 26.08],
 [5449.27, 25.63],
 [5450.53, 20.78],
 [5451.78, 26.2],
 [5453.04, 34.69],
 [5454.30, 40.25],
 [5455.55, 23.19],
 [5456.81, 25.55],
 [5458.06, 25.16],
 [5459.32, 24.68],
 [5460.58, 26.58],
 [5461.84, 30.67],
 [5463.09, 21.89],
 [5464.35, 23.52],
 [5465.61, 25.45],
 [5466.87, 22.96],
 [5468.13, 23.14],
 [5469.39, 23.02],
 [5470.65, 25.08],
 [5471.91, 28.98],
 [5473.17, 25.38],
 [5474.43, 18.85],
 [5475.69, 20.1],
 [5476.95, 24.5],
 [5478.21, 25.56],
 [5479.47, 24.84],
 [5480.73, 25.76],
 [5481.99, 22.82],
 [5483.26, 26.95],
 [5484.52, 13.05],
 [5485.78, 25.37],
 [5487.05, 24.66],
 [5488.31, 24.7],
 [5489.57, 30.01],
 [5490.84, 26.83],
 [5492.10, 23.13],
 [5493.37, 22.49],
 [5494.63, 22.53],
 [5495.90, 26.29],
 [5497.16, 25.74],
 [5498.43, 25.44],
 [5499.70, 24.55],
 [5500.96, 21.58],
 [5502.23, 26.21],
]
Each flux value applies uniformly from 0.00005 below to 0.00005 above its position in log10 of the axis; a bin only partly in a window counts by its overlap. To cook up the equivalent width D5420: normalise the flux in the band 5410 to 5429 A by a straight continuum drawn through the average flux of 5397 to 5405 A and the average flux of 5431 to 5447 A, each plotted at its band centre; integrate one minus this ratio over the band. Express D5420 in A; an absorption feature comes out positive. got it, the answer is -1.2 A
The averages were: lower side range 21.9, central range 24.5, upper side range 24.3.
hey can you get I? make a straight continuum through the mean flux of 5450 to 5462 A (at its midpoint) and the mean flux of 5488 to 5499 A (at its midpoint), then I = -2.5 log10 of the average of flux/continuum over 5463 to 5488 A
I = 0.12 mag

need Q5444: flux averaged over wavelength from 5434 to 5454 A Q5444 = 24.9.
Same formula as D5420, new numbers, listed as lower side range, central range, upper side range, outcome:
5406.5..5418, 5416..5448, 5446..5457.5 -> 2.1 A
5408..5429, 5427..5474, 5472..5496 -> -2.3 A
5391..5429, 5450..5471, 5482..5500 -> -1.6 A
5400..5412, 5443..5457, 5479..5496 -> -2.1 A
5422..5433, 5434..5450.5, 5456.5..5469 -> 0.5 A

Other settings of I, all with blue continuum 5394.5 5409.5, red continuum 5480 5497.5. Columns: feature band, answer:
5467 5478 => 0.020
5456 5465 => -0.061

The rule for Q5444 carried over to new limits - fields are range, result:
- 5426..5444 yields 24.1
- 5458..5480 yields 24.4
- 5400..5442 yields 24.1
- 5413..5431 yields 25.1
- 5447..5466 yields 26.7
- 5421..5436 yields 24.2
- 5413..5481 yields 25.1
